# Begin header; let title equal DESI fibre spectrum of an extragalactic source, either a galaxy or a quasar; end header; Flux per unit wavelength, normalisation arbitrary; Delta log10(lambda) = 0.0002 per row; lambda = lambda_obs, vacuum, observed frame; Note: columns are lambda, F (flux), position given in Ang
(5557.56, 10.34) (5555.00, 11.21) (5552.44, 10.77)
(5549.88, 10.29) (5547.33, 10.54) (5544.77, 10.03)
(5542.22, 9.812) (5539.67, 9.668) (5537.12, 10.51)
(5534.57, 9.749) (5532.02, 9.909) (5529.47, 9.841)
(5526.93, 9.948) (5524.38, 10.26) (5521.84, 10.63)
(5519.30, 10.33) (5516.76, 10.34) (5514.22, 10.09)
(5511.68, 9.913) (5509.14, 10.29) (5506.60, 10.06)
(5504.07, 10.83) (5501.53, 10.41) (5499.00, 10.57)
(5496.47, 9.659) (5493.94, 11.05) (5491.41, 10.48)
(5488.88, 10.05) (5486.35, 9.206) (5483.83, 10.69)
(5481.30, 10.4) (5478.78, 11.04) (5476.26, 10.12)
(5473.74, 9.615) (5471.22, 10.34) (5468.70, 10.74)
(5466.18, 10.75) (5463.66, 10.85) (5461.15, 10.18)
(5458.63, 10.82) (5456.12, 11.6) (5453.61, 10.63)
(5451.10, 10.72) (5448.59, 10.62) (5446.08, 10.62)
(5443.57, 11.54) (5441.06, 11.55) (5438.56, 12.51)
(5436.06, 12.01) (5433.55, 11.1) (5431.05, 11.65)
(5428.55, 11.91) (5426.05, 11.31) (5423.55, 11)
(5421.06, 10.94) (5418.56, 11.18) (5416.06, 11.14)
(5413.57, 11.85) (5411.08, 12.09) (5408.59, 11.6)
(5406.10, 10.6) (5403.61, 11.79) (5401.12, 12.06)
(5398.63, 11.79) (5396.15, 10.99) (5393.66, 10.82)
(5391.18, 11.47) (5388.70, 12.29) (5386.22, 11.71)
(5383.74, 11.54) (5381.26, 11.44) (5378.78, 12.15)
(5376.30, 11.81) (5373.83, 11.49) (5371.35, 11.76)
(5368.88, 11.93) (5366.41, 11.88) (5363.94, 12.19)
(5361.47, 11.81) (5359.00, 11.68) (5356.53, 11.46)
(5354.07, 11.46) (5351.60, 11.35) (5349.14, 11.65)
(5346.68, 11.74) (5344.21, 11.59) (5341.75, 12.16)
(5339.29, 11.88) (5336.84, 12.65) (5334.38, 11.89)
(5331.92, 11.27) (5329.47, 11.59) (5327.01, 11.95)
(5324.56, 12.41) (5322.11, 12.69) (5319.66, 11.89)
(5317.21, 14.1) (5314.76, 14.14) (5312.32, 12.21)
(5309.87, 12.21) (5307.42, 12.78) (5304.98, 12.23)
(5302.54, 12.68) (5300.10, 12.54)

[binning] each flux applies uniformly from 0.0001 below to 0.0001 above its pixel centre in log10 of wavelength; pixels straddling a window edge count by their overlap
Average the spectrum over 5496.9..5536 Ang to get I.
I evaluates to 10.2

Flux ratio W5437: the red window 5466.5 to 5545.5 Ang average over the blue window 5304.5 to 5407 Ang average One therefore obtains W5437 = 0.9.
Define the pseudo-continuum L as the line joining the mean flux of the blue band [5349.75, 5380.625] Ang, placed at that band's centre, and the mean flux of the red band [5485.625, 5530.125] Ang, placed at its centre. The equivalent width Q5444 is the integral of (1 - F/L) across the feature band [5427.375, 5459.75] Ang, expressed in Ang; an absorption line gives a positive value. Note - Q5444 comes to -1.2 Ang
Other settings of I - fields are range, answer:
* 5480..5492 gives 10.2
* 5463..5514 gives 10.3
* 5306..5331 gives 12.6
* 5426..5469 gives 11.2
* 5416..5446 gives 11.5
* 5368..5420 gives 11.6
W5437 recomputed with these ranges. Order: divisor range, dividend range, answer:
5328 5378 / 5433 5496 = 0.91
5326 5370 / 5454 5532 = 0.88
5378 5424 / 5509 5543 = 0.88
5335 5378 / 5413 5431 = 0.96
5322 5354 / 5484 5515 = 0.86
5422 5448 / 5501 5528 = 0.89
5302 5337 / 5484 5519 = 0.82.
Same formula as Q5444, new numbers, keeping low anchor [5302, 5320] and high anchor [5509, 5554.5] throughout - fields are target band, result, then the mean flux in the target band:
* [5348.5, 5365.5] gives 0.85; 11.7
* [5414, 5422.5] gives 0.28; 11.2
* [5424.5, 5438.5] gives -0.35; 11.7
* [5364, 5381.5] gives 0.38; 11.8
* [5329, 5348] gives 0.98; 11.9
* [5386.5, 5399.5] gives 0.40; 11.5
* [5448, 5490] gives 1.69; 10.5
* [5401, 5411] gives 0.14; 11.5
